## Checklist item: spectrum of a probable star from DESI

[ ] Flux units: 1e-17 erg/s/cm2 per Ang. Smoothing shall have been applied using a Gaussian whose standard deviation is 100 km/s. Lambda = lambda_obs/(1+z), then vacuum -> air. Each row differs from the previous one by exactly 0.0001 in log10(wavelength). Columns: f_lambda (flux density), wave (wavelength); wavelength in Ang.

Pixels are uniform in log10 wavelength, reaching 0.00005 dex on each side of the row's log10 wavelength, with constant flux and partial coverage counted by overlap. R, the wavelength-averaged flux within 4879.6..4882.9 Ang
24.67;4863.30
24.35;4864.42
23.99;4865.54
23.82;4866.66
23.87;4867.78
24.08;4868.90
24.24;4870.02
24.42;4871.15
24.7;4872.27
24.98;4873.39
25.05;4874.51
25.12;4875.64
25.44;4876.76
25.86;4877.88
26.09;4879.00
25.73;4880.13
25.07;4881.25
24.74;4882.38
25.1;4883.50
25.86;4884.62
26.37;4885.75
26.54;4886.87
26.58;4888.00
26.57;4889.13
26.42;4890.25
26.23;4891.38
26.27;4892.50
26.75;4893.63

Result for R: 25.2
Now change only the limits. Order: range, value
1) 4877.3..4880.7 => 25.9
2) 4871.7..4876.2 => 25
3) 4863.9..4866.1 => 24.2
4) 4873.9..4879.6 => 25.5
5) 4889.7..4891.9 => 26.3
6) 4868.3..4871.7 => 24.2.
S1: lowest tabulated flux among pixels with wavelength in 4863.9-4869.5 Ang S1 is 23.82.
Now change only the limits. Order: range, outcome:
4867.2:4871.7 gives 23.87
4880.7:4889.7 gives 24.74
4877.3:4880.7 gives 25.73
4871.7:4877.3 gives 24.7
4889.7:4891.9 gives 26.23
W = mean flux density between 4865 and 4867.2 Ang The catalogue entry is 23.9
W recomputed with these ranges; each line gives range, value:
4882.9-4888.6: 26.1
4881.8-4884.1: 25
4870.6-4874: 24.8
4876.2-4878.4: 25.7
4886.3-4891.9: 26.5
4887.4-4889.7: 26.5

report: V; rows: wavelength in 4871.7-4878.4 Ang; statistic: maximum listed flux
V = 25.86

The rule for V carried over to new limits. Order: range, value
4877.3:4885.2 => 26.09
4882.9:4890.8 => 26.58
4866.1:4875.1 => 25.05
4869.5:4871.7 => 24.42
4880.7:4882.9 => 25.07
